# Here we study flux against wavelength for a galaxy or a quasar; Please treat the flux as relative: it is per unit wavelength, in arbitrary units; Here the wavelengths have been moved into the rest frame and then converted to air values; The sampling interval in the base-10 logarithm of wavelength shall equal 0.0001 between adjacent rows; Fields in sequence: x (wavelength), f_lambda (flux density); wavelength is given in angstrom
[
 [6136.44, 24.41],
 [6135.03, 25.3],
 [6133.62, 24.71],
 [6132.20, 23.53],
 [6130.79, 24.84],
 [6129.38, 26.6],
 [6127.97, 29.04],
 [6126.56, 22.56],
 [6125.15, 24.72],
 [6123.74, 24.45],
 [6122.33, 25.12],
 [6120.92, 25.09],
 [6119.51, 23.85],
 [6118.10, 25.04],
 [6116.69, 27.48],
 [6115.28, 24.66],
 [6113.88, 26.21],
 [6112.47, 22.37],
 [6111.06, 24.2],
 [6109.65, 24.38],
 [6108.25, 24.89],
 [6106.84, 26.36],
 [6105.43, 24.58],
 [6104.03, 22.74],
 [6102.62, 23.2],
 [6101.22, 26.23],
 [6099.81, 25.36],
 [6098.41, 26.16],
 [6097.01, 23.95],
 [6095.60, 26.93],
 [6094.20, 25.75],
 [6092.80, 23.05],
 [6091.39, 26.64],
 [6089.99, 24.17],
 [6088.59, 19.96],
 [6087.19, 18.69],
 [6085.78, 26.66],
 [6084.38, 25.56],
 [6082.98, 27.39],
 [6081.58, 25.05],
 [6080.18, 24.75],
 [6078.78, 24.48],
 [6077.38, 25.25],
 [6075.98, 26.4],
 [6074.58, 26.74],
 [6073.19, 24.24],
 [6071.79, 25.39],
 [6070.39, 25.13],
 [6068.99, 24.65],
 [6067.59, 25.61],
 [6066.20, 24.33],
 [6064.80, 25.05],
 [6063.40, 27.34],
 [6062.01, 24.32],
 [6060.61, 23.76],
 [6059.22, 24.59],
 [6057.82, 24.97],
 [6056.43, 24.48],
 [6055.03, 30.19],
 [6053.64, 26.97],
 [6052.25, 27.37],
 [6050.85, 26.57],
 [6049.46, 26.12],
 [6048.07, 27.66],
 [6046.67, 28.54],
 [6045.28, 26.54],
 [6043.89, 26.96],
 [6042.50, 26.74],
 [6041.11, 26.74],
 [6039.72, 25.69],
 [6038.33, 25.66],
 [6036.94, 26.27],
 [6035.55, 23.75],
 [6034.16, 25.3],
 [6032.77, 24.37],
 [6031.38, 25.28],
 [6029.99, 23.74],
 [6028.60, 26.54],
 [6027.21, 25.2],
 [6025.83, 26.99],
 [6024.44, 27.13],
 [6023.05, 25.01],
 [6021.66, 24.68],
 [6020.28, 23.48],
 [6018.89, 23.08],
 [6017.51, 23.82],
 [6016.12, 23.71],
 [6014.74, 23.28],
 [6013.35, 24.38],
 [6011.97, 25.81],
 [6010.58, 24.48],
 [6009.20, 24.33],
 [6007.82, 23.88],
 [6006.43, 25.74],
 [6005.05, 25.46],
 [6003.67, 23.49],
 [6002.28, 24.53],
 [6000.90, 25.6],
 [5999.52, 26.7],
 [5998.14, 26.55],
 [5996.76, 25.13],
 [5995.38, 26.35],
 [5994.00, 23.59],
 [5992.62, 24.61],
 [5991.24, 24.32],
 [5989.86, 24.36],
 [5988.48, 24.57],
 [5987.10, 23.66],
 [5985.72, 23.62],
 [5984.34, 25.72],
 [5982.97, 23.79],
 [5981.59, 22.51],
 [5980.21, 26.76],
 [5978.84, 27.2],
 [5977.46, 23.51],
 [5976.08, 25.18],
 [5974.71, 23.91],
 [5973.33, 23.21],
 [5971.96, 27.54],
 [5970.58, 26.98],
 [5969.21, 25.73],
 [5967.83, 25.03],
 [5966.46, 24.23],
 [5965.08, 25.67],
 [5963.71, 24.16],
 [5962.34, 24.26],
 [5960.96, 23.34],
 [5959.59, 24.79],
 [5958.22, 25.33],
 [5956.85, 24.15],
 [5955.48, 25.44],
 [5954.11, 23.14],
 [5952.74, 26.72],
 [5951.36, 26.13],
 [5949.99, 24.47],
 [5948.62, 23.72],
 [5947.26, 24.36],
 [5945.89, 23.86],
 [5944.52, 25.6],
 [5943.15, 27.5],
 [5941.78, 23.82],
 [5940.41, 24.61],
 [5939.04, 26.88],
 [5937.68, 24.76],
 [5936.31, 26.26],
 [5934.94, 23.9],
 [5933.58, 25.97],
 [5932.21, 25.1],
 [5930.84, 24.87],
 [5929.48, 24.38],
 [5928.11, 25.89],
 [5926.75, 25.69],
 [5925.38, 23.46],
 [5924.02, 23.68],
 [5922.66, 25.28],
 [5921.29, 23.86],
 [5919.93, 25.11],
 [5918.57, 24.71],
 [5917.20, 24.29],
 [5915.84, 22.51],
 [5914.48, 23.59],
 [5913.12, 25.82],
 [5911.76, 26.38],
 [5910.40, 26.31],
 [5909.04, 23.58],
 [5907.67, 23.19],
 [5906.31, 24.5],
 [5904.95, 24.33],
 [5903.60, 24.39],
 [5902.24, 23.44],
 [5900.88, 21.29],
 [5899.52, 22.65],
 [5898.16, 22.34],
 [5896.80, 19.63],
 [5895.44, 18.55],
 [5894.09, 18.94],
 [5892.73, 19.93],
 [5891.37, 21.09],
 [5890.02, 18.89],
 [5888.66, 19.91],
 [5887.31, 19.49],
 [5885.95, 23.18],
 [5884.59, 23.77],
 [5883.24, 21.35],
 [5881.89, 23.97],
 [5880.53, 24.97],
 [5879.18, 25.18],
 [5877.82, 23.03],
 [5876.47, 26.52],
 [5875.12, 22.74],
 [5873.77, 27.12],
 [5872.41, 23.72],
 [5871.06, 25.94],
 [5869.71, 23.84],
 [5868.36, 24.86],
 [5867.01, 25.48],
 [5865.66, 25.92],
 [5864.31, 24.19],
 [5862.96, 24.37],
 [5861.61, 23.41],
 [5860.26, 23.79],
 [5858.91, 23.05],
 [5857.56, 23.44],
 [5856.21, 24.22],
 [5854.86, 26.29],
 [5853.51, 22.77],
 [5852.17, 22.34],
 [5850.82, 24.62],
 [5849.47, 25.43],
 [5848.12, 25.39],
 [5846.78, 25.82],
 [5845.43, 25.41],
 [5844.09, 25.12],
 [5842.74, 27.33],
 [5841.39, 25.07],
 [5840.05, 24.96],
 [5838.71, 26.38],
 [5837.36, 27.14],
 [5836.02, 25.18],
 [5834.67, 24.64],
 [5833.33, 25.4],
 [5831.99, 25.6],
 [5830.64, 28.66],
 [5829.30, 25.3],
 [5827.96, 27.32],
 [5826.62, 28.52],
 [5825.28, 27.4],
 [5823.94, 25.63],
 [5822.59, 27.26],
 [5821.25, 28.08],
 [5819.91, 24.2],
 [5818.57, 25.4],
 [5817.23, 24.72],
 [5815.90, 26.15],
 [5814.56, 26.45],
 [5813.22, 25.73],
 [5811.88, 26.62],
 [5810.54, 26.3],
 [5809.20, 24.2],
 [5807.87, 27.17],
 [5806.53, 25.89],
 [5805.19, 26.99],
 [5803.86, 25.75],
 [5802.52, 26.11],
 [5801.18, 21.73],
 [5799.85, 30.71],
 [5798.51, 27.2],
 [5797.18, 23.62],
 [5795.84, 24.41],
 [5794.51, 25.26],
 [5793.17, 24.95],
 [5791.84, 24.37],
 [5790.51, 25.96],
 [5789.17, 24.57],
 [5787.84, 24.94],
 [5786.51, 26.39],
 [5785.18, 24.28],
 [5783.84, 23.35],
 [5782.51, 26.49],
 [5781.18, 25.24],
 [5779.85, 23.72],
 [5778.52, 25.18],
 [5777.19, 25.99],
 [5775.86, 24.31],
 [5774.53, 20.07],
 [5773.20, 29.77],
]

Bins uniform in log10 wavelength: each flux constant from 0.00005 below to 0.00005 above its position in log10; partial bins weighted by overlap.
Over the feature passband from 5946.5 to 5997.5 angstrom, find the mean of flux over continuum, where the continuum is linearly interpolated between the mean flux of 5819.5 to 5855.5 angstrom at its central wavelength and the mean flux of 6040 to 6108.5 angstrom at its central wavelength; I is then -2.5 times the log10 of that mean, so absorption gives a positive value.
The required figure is 0.03 mag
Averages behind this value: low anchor 25.8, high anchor 25.4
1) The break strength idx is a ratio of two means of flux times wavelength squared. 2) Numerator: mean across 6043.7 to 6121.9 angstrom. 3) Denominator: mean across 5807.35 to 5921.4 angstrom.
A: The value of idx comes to 1.1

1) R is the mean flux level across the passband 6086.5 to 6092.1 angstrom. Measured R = 22.4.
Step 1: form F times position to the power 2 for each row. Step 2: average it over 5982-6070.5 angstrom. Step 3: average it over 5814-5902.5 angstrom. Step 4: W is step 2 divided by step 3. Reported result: 1.10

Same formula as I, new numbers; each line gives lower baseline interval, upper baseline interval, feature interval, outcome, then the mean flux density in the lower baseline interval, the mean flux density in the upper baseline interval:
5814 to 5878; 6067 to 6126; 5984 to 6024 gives 0.02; 25.3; 24.8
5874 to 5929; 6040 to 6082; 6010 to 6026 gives 0.03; 23.2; 25.9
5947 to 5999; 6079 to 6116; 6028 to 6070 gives -0.05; 24.8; 24.6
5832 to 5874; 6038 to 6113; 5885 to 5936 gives 0.08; 24.9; 25.3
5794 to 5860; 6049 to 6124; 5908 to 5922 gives 0.04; 25.7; 25.1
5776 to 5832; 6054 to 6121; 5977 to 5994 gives 0.03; 25.8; 25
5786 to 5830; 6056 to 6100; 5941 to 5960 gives 0.02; 25.9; 24.9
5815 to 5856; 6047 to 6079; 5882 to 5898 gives 0.24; 25.8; 25.8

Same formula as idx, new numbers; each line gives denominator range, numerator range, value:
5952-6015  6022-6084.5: 1.06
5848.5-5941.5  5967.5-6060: 1.11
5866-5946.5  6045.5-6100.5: 1.13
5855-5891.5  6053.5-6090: 1.13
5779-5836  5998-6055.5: 1.07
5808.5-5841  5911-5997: 0.99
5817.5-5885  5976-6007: 1.04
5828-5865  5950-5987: 1.04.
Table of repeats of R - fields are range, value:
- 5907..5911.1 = 24.3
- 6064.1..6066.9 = 24.7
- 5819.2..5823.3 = 26.4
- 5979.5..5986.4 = 24.5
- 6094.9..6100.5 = 25.6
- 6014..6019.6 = 23.5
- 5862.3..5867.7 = 25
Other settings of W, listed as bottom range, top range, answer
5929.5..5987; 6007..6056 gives 1.05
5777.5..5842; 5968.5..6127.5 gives 1.06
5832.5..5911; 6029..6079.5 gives 1.15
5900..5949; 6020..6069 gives 1.09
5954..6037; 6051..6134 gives 1.04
